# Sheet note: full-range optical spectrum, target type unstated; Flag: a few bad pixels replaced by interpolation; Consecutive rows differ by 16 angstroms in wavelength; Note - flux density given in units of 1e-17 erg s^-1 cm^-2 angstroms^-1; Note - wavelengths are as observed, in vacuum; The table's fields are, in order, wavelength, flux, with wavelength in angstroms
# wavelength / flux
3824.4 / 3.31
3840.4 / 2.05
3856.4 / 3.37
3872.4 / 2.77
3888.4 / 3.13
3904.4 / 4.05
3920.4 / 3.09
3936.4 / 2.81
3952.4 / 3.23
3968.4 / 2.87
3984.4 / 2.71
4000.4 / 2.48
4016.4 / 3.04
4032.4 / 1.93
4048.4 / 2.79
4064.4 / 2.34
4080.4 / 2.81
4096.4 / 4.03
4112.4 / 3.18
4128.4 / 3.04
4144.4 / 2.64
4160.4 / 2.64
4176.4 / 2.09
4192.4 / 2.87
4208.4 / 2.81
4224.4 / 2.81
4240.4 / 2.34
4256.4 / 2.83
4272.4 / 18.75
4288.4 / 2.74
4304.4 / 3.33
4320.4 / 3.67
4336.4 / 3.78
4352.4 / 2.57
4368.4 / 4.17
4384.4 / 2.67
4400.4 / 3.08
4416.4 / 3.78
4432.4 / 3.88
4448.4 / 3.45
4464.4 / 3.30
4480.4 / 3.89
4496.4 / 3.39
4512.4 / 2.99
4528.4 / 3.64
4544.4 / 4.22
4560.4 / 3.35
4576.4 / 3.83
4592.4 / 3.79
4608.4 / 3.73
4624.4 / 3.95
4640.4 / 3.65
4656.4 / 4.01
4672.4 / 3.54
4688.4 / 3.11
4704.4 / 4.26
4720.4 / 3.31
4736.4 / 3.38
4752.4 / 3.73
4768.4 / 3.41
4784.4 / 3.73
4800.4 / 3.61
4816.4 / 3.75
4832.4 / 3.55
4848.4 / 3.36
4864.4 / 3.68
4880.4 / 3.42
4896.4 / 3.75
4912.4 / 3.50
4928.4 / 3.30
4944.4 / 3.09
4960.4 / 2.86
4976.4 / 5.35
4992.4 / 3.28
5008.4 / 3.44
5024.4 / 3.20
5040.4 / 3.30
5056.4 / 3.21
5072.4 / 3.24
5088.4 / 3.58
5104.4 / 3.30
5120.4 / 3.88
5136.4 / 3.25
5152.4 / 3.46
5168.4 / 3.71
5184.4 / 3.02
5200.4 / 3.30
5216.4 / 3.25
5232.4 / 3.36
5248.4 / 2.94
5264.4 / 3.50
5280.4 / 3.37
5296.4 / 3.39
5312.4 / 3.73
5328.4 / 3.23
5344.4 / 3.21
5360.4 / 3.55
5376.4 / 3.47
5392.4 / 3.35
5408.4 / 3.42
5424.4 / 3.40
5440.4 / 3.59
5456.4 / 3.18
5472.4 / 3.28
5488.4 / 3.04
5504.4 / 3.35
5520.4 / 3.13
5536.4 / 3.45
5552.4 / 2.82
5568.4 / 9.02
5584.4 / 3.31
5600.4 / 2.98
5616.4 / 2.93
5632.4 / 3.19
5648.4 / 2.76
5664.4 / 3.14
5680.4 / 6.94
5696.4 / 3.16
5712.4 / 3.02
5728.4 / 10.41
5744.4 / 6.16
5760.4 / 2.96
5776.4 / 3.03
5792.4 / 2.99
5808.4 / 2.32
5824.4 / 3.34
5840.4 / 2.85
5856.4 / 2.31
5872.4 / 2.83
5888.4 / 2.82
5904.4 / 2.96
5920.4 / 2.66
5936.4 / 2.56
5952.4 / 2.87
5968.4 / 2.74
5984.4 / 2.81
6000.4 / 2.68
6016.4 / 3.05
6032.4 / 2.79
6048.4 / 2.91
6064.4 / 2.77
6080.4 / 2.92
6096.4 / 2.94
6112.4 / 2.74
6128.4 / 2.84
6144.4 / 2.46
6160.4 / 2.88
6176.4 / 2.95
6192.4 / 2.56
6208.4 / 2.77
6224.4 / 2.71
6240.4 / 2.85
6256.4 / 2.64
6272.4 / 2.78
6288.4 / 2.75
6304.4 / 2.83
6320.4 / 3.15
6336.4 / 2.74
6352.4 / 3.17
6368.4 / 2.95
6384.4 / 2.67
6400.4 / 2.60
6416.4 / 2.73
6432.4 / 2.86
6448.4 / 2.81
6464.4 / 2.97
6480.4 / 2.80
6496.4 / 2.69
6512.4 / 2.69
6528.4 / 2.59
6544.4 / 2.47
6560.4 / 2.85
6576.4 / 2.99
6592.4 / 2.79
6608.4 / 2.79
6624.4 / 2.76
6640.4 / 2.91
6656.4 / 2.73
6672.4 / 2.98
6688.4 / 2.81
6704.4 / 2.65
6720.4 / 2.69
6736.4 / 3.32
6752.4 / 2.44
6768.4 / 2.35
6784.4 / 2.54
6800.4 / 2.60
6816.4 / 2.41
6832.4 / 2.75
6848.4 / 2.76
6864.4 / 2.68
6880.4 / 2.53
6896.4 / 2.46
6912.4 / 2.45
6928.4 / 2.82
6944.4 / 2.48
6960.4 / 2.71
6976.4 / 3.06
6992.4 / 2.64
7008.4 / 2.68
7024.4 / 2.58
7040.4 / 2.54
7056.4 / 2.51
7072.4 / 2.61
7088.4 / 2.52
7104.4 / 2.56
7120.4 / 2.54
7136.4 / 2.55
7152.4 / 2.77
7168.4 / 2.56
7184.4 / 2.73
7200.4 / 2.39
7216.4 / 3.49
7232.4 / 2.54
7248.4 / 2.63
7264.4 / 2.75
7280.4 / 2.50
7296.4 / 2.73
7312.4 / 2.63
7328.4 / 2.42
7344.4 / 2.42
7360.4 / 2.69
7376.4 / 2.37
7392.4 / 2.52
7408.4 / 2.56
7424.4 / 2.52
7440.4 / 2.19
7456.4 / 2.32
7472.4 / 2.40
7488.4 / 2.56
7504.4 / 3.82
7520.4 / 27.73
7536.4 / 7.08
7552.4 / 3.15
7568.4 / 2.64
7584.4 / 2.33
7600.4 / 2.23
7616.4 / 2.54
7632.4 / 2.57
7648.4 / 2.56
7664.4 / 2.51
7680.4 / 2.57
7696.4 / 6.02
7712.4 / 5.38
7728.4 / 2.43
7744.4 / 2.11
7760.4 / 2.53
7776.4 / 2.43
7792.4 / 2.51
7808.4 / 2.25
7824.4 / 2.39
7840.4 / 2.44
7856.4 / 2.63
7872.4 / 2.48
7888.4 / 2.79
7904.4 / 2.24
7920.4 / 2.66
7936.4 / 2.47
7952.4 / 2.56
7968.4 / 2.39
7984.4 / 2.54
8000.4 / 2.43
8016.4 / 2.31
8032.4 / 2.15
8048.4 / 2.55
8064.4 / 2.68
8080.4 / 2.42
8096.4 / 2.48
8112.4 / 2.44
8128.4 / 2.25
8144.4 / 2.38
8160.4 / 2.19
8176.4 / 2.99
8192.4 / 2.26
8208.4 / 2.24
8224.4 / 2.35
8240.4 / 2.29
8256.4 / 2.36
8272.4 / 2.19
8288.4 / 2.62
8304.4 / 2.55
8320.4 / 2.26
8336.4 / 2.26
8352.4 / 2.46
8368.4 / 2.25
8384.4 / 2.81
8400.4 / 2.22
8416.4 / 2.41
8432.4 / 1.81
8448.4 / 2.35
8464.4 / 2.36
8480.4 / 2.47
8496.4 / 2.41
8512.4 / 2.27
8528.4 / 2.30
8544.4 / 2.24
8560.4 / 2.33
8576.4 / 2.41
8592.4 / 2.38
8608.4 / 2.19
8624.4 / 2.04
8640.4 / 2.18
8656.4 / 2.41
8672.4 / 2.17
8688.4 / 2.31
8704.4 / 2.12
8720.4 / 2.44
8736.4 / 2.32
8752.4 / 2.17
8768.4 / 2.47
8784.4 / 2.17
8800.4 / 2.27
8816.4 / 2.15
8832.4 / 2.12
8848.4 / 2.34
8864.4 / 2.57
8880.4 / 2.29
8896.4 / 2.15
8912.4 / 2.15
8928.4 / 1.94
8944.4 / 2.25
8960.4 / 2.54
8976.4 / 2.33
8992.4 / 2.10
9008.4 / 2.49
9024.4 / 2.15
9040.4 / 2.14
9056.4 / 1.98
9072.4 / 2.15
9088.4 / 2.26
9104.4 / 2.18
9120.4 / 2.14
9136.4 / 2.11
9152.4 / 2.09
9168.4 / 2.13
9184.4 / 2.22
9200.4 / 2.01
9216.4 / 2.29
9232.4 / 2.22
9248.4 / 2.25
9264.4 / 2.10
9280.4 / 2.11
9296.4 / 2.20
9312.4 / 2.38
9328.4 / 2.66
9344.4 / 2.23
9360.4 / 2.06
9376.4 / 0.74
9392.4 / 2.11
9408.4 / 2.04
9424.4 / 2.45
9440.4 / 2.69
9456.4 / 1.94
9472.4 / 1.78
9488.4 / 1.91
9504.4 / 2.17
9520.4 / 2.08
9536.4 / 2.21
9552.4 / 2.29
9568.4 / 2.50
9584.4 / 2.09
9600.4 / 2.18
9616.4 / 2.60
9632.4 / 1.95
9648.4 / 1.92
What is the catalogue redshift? 0.15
